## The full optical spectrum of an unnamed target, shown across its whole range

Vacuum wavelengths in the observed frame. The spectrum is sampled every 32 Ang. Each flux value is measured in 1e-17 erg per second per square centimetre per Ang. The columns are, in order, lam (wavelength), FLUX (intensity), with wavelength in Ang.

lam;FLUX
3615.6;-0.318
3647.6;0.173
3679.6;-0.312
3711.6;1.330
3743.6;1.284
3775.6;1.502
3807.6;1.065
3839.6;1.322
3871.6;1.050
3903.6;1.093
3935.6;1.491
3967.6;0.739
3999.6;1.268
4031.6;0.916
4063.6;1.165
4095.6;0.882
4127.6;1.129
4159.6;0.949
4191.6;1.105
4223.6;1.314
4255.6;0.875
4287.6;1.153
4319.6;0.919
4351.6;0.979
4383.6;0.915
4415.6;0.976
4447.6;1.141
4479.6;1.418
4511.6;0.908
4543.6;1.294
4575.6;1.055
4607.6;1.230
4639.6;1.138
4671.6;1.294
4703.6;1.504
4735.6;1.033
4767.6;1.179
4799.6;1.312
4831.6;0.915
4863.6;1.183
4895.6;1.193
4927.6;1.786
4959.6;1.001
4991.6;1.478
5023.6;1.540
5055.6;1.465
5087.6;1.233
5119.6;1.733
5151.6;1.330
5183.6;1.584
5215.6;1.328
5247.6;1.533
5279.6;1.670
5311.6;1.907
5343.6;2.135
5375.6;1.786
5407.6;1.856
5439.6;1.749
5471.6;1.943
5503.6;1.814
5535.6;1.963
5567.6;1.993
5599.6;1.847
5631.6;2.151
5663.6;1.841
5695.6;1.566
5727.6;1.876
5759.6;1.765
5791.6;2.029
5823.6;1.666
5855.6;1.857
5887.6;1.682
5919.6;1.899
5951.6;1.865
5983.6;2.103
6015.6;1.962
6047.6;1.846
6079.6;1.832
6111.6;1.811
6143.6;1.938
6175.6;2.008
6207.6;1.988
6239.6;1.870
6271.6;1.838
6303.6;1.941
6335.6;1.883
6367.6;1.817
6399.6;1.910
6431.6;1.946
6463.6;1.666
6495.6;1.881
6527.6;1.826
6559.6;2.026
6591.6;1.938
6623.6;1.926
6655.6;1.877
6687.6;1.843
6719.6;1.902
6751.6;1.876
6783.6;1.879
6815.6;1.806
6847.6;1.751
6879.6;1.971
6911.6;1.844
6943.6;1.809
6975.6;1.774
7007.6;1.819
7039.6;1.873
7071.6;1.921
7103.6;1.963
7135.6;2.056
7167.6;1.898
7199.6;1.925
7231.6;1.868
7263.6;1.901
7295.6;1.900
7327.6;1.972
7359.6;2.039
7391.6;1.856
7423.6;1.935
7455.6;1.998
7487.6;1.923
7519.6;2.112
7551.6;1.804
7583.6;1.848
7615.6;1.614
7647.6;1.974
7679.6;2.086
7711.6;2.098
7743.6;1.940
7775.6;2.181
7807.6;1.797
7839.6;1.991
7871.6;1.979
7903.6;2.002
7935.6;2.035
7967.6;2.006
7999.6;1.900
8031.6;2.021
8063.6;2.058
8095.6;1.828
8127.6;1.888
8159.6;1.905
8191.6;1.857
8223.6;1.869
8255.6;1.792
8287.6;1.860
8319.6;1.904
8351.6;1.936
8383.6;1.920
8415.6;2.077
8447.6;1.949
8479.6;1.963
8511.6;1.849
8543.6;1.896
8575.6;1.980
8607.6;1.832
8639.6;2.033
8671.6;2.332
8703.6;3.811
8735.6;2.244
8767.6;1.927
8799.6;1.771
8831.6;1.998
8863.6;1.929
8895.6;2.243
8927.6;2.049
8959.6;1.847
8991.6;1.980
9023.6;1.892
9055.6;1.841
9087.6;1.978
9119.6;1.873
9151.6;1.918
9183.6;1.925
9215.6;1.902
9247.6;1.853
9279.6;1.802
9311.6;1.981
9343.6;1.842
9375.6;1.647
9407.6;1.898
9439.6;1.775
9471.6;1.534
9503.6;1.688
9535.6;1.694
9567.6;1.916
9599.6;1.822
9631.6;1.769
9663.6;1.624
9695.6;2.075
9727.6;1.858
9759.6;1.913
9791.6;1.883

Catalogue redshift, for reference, 0.32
